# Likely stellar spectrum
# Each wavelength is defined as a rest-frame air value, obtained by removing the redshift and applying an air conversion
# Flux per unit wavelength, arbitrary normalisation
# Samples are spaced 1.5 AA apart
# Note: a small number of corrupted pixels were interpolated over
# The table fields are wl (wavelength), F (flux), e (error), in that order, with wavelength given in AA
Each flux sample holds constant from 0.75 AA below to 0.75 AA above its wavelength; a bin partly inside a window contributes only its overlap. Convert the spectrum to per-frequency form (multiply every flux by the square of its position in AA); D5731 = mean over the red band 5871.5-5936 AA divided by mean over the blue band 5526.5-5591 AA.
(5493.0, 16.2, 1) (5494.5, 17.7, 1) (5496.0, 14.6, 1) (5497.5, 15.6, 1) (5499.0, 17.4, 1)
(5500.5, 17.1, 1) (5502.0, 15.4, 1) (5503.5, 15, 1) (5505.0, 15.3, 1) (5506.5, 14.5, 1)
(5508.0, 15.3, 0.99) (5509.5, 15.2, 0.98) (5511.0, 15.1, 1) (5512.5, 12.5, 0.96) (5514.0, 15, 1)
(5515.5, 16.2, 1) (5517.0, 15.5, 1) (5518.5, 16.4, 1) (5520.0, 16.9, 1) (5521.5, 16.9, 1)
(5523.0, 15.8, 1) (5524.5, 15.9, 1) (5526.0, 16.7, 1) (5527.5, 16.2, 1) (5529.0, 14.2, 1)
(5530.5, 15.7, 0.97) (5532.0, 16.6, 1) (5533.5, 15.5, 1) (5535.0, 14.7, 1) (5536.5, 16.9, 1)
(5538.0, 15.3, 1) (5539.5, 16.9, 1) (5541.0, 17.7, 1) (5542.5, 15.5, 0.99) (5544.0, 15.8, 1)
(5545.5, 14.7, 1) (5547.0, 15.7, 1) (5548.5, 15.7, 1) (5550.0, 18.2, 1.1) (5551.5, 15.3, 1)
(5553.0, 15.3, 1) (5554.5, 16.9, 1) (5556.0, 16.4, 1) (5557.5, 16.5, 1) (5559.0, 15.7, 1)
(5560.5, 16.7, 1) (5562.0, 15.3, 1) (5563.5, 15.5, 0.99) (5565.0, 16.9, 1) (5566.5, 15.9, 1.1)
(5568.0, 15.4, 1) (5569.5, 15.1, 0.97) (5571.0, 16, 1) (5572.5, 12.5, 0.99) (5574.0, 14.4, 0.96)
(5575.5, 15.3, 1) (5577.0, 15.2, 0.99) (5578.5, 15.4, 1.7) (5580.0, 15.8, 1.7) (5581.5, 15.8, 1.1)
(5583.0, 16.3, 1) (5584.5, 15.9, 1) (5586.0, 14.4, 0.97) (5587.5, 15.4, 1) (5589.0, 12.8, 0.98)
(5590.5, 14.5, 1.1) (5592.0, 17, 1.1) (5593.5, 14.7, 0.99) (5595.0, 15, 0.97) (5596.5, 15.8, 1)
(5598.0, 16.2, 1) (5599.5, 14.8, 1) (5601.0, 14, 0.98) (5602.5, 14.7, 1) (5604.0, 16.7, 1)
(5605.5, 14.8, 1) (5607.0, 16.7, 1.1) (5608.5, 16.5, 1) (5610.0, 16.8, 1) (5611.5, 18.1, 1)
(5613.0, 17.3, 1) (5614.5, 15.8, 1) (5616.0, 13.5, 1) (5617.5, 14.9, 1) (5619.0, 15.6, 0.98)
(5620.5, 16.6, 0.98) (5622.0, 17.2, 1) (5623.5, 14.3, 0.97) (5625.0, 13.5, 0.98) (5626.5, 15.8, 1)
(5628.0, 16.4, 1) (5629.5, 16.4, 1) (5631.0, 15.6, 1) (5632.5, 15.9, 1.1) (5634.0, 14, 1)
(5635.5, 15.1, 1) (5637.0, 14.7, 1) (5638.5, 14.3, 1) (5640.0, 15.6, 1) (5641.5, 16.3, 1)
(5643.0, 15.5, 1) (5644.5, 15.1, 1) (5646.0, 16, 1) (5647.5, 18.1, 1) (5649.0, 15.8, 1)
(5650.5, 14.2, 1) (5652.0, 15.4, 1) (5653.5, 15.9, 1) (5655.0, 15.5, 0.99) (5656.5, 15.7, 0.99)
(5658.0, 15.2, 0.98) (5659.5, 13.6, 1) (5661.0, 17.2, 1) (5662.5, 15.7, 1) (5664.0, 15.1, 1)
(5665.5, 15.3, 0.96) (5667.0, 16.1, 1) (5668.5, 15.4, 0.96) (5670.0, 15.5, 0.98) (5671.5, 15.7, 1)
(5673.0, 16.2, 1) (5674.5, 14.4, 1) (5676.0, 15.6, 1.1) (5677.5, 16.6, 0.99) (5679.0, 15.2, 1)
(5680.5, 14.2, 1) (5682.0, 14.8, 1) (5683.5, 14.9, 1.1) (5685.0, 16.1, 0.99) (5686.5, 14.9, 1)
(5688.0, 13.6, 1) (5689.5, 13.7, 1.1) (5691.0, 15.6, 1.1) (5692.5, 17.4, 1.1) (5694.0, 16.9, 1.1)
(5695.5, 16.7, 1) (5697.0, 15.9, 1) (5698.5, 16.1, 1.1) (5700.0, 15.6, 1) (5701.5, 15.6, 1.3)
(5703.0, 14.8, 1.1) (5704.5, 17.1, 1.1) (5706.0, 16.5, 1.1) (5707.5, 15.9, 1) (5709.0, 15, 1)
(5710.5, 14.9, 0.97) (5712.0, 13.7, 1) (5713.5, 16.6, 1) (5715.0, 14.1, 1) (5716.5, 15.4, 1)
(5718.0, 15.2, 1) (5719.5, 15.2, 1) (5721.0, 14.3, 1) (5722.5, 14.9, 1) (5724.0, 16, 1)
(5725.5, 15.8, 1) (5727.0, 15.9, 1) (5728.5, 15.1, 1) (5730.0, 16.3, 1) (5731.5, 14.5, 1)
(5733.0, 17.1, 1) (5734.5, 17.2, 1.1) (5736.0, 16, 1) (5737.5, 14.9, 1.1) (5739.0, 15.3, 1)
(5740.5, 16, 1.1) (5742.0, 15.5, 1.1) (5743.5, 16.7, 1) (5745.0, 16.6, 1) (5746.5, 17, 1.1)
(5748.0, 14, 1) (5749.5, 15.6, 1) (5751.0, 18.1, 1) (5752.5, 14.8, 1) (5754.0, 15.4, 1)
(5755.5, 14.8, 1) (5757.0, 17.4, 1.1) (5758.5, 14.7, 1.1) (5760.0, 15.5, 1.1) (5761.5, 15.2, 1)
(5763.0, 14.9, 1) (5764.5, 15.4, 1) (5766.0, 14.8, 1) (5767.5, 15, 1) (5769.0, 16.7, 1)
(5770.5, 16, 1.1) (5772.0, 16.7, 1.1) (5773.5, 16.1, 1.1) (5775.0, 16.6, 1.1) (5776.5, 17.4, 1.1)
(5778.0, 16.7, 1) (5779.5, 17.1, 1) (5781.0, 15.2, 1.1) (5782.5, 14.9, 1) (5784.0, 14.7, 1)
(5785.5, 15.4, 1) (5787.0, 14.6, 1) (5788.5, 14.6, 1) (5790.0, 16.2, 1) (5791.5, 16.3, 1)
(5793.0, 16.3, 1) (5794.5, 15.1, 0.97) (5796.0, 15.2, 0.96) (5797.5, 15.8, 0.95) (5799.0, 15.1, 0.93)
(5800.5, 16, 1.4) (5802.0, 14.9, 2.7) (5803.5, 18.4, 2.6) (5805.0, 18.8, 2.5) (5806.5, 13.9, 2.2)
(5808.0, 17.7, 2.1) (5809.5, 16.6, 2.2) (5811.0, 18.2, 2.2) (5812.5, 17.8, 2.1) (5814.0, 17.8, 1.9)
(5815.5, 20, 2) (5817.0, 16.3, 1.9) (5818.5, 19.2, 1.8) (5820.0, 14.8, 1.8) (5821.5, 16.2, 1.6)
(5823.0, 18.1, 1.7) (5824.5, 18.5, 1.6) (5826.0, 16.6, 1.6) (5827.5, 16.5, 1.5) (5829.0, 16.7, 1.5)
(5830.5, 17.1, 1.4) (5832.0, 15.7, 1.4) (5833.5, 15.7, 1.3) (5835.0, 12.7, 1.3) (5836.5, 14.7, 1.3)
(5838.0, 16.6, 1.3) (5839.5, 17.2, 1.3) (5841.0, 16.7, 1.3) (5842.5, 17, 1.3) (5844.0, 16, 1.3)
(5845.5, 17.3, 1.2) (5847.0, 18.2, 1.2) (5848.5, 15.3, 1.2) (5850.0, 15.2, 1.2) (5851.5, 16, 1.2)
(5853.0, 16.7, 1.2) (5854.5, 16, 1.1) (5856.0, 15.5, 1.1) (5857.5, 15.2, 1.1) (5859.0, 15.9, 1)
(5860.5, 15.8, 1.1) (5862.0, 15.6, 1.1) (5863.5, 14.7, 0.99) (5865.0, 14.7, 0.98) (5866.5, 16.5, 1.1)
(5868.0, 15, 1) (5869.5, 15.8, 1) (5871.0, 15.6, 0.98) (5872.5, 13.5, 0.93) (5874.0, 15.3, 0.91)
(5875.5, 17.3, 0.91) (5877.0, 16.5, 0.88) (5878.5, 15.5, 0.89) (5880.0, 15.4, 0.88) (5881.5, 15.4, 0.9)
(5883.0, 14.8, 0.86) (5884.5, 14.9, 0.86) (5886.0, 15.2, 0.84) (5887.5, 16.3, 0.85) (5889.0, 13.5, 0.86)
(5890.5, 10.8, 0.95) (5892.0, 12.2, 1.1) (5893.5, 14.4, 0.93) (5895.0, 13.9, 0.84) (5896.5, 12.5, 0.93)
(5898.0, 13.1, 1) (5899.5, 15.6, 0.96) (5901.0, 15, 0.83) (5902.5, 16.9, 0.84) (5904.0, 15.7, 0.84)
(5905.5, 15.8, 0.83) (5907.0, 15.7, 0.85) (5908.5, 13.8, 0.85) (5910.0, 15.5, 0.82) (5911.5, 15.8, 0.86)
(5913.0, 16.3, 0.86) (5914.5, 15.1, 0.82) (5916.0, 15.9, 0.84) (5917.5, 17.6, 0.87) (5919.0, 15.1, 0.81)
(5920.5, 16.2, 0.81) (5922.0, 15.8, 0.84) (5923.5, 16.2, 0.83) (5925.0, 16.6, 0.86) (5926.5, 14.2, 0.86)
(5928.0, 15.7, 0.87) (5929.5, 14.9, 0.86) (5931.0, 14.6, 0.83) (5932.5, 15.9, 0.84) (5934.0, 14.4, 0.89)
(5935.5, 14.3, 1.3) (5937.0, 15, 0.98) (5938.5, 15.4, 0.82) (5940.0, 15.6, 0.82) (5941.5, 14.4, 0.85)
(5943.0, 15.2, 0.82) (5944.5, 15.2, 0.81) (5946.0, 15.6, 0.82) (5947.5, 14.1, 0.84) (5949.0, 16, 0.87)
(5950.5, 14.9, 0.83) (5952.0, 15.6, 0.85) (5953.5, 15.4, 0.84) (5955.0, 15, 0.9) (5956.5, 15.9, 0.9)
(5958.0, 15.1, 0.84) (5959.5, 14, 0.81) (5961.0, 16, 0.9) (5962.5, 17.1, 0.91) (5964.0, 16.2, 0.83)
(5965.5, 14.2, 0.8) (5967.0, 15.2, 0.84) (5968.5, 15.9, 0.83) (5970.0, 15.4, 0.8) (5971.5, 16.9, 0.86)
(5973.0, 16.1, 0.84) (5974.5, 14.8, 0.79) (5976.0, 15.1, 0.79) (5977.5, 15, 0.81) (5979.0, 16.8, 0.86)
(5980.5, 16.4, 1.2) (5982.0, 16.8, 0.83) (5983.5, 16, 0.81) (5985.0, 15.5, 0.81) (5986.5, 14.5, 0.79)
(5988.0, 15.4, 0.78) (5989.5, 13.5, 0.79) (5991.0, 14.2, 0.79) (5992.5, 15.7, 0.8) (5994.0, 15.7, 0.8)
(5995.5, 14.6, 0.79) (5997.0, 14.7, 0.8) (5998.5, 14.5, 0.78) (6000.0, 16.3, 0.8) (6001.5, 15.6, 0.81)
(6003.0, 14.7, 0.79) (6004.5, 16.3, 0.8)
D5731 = 1.09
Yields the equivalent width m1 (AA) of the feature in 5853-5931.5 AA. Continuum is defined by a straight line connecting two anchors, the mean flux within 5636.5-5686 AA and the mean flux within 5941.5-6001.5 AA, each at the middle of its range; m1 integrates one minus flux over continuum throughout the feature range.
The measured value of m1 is 0.96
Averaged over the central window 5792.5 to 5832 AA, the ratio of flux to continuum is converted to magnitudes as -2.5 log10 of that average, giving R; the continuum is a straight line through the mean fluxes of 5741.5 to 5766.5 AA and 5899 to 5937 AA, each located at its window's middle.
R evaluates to -0.079 mag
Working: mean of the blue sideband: 15.7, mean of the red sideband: 15.5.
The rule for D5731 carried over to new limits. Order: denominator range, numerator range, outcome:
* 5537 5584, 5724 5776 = 1.07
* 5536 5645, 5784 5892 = 1.11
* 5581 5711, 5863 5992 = 1.08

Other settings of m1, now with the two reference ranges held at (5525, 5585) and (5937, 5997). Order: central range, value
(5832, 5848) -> -0.69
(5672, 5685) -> 0.31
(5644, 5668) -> 0.10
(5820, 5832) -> -1.04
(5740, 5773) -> -0.37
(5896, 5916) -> 0.31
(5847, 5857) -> -0.29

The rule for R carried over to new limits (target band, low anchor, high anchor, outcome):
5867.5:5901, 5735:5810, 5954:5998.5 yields 0.07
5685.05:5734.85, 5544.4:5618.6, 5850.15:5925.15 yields -0.01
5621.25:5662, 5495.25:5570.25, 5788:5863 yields 0.04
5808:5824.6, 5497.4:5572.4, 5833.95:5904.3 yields -0.14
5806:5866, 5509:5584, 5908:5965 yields -0.06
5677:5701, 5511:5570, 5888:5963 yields 0.01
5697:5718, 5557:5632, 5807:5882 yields 0.03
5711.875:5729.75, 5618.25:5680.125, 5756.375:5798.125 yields 0.03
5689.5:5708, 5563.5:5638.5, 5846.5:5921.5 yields -0.05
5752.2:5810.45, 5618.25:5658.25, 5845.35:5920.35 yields -0.03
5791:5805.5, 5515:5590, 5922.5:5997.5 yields -0.04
